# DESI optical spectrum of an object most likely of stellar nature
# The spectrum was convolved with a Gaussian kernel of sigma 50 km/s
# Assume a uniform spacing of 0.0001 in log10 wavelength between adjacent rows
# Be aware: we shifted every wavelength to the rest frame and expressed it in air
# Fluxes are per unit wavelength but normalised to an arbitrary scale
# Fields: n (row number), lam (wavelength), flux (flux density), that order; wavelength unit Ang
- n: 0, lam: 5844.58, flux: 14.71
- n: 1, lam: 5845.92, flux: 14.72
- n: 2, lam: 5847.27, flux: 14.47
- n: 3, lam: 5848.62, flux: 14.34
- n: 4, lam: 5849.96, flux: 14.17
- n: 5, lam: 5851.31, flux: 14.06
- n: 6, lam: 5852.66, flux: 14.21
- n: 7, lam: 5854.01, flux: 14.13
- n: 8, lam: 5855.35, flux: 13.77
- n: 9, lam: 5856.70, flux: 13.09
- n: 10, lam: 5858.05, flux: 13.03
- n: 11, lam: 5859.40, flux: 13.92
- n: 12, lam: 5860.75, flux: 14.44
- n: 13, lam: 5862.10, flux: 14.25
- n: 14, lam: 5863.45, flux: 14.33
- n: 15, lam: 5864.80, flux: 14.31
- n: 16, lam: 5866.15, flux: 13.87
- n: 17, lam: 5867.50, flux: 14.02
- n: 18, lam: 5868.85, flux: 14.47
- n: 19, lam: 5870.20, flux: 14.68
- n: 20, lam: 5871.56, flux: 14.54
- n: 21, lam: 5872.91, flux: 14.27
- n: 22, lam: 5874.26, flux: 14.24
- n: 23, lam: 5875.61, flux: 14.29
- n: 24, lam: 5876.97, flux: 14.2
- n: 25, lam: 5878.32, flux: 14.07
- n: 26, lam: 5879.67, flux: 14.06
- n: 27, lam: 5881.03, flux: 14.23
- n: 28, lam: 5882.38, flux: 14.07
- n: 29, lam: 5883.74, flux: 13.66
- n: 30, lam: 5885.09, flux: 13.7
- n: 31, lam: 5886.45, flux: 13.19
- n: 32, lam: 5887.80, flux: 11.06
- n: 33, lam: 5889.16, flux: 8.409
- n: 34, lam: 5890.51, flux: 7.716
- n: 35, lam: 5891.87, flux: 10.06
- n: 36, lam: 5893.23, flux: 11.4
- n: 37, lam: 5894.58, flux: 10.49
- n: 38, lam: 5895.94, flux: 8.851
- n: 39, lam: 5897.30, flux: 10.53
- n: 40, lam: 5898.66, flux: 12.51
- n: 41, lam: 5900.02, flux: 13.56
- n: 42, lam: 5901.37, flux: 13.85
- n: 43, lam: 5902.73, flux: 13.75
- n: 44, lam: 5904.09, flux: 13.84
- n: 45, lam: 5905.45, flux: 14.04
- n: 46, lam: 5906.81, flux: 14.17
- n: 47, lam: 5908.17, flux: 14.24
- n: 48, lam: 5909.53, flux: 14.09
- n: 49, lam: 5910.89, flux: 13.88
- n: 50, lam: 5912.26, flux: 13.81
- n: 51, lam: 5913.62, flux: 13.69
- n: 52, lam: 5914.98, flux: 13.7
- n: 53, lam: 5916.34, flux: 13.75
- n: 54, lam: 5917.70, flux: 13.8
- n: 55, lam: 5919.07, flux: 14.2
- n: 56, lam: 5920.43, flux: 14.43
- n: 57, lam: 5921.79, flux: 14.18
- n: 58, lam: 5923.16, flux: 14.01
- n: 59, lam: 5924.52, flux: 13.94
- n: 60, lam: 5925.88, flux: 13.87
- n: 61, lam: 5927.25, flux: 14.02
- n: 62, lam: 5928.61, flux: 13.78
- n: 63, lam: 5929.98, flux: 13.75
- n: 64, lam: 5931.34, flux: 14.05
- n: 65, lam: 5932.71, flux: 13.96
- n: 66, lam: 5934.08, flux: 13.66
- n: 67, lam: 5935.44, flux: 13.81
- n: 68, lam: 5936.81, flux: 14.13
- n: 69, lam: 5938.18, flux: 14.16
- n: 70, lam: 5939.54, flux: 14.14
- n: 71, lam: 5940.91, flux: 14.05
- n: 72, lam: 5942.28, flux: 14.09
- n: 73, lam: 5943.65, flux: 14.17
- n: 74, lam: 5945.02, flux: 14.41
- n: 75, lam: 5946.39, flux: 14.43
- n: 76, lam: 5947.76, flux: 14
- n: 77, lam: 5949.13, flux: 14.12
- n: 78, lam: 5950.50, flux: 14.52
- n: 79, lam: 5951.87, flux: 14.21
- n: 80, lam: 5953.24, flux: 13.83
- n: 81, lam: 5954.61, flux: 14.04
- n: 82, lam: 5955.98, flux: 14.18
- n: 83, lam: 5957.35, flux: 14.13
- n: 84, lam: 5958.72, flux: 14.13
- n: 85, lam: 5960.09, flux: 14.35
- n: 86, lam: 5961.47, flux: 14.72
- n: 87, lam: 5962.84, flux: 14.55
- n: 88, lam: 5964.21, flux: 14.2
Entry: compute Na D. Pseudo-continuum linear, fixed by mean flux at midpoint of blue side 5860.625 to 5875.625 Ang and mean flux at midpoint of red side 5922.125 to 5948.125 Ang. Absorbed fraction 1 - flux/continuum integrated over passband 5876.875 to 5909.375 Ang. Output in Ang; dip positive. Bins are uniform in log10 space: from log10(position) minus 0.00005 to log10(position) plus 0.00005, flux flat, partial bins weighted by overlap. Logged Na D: 3.9 Ang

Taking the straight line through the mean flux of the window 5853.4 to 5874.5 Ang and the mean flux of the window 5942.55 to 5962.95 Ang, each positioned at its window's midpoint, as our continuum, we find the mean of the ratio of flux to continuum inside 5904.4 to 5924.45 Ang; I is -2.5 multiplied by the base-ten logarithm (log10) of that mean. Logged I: 0.014 mag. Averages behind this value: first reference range 14.1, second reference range 14.2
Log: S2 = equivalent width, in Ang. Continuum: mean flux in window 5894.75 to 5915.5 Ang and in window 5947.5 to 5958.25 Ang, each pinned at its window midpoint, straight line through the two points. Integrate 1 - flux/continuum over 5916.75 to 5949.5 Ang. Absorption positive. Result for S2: -0.74 Ang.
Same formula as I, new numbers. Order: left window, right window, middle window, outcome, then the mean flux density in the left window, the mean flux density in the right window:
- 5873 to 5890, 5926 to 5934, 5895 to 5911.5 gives 0.038 mag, 13.2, 13.9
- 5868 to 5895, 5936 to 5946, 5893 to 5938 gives 0.011 mag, 12.9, 14.2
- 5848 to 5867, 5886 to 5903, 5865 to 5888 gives -0.122 mag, 14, 11.1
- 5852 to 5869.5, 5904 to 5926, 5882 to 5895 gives 0.229 mag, 14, 14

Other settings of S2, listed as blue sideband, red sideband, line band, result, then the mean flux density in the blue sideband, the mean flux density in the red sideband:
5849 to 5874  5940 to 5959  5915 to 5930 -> 0.2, 14.1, 14.2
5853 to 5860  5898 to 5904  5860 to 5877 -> -0.9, 13.6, 13.5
